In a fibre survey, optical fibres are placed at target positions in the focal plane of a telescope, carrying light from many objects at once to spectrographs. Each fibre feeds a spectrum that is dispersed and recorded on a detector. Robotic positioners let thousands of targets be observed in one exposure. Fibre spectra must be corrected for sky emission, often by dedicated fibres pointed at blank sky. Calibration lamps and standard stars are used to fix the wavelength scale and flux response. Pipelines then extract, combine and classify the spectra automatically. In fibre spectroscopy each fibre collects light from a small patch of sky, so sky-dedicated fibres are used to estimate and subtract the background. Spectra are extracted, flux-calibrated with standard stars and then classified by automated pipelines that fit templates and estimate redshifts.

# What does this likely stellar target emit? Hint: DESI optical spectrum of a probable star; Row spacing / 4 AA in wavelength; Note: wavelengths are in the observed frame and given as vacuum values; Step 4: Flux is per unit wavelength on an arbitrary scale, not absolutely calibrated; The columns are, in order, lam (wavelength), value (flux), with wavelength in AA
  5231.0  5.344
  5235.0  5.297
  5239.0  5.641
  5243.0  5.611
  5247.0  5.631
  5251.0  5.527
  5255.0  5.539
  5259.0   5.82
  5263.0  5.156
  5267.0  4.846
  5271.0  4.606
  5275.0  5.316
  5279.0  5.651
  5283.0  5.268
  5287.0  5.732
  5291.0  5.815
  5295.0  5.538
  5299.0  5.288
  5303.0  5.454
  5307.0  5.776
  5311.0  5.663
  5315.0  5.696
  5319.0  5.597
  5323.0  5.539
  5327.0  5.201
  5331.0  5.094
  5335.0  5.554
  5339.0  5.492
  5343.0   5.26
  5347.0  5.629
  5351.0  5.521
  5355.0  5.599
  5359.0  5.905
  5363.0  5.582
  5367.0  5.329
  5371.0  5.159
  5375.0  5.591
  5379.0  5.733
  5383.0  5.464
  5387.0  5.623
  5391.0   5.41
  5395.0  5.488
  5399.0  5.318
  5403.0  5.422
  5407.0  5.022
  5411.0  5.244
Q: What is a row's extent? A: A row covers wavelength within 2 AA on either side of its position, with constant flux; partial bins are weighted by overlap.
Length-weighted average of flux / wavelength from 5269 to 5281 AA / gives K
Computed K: 5.19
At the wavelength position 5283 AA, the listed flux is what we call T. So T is 5.268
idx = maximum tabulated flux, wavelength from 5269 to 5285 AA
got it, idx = 5.651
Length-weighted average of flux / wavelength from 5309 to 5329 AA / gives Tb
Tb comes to 5.54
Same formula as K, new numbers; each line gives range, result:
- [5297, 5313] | 5.55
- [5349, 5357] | 5.56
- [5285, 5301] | 5.59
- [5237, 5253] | 5.6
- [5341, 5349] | 5.44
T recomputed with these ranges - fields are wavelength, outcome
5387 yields 5.623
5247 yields 5.631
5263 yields 5.156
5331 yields 5.094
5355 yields 5.599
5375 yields 5.591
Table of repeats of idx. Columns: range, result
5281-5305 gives 5.815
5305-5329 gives 5.776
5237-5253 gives 5.641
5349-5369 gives 5.905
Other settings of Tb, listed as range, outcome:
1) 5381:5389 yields 5.54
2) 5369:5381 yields 5.49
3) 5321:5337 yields 5.35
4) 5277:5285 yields 5.46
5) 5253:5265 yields 5.5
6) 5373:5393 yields 5.56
